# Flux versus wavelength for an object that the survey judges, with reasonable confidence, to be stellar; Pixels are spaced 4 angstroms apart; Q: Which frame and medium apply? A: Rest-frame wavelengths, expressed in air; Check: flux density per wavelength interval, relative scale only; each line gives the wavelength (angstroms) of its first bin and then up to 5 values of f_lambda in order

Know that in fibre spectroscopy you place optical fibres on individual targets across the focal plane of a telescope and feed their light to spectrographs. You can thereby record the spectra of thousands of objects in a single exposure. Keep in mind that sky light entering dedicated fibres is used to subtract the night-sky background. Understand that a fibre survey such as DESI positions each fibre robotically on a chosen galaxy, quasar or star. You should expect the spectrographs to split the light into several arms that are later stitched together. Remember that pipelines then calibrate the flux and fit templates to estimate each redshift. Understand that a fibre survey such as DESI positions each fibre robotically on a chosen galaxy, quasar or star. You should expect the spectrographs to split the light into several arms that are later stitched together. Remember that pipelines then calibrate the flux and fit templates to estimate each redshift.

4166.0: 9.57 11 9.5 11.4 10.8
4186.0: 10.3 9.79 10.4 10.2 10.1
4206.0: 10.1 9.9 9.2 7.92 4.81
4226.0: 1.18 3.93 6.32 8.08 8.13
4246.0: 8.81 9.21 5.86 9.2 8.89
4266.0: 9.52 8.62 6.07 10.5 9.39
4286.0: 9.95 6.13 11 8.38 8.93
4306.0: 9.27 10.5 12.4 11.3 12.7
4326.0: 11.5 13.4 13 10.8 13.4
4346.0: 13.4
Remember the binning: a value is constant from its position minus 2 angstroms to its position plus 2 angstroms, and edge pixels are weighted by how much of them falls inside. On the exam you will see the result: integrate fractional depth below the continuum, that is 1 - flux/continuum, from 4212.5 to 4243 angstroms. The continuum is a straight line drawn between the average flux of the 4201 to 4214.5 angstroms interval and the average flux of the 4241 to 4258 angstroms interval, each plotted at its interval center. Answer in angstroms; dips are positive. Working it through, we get 9.9 angstroms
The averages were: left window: 9.87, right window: 8.14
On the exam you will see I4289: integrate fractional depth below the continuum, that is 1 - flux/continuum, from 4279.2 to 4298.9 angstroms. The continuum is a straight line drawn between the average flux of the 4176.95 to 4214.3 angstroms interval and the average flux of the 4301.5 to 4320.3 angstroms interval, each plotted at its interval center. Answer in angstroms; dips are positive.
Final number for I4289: 2.8 angstroms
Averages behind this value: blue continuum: 10.2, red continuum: 10.6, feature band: 9.07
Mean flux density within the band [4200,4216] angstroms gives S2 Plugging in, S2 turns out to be 9.82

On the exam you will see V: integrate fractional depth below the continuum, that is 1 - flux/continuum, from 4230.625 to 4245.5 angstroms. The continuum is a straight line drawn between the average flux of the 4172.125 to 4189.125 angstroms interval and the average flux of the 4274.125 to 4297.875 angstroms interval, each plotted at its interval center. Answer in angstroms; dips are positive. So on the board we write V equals 3.64 angstroms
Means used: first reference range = 10.5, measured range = 7.31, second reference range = 9.05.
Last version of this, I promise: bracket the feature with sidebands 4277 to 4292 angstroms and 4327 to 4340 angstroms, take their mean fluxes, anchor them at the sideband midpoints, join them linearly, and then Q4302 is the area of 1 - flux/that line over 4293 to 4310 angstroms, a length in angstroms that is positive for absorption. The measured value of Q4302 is 1.1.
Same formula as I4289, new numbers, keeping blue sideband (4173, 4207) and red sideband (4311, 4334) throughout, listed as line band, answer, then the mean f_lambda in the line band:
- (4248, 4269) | 5.16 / 8.54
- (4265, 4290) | 6.11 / 8.76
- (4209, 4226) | 5.79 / 7.05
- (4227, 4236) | 5.14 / 4.69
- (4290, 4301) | 2.67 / 8.97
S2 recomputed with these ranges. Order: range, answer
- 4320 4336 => 12.7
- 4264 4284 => 8.82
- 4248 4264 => 8.29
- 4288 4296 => 8.56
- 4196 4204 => 10.1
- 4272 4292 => 8.41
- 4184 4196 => 10.2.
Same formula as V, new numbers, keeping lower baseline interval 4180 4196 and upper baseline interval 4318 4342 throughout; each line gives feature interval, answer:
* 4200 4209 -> 0.4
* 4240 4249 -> 2.1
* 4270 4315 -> 9.8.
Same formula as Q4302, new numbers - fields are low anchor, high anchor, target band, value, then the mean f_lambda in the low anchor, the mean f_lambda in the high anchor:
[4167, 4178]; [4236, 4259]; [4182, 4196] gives -0.5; 10.4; 8.17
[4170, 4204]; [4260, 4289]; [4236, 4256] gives 2.9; 10.4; 8.89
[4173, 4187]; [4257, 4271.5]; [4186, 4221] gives 2.0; 10.6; 9.06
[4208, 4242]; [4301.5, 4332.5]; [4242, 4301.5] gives 1.7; 6.52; 11.4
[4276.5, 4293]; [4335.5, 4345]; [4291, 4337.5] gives -0.8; 9.07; 12.3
